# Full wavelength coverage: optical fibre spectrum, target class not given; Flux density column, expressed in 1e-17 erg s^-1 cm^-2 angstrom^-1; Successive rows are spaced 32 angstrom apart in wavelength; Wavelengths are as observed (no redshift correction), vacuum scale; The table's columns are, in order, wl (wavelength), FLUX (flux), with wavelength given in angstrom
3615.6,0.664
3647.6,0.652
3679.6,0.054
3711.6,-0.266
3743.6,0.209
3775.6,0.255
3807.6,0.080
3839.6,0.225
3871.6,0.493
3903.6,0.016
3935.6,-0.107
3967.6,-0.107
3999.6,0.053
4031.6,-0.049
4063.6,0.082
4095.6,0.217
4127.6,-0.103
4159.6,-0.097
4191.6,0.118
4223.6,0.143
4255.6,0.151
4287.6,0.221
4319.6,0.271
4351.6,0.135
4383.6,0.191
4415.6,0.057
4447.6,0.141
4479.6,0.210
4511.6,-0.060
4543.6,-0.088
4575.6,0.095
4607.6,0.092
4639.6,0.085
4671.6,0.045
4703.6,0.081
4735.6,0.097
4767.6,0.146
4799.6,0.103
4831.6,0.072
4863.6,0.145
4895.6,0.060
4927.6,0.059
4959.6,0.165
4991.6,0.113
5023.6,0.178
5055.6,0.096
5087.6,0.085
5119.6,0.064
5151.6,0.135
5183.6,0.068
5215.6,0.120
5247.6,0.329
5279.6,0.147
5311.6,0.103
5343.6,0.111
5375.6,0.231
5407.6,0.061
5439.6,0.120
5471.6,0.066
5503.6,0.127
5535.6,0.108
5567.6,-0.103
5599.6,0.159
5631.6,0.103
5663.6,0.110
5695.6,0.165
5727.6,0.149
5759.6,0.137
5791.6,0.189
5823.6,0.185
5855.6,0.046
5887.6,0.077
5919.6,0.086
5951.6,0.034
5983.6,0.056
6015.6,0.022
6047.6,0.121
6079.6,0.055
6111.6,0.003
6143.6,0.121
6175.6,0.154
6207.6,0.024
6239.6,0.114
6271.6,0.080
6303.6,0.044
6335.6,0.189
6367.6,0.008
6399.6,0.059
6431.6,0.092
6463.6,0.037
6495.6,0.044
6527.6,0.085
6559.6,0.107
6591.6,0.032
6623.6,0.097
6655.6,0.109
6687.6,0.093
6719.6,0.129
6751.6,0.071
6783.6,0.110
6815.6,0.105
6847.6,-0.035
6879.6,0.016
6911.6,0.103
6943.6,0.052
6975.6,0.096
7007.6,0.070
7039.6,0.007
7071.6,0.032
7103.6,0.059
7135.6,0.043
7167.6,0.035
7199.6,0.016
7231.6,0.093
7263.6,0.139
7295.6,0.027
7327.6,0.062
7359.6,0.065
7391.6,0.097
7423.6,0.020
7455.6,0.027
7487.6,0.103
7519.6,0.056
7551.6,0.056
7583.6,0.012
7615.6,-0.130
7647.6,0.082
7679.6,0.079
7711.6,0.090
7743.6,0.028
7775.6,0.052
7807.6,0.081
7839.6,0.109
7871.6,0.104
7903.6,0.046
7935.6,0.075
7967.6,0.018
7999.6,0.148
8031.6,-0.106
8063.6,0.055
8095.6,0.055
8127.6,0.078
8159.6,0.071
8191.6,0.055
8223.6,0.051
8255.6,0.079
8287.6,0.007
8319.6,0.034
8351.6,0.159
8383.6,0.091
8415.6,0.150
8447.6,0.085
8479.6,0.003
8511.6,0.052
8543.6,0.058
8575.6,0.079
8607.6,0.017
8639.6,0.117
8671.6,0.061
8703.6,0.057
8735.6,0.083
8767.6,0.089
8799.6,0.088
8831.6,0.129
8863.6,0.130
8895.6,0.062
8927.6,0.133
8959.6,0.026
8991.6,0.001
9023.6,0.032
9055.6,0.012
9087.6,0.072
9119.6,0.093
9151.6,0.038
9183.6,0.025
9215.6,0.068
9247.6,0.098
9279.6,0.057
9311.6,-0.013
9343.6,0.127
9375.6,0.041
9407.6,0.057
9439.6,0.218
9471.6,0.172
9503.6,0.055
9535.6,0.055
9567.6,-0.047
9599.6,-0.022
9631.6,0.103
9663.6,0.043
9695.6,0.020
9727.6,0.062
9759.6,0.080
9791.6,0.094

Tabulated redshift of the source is 0.046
